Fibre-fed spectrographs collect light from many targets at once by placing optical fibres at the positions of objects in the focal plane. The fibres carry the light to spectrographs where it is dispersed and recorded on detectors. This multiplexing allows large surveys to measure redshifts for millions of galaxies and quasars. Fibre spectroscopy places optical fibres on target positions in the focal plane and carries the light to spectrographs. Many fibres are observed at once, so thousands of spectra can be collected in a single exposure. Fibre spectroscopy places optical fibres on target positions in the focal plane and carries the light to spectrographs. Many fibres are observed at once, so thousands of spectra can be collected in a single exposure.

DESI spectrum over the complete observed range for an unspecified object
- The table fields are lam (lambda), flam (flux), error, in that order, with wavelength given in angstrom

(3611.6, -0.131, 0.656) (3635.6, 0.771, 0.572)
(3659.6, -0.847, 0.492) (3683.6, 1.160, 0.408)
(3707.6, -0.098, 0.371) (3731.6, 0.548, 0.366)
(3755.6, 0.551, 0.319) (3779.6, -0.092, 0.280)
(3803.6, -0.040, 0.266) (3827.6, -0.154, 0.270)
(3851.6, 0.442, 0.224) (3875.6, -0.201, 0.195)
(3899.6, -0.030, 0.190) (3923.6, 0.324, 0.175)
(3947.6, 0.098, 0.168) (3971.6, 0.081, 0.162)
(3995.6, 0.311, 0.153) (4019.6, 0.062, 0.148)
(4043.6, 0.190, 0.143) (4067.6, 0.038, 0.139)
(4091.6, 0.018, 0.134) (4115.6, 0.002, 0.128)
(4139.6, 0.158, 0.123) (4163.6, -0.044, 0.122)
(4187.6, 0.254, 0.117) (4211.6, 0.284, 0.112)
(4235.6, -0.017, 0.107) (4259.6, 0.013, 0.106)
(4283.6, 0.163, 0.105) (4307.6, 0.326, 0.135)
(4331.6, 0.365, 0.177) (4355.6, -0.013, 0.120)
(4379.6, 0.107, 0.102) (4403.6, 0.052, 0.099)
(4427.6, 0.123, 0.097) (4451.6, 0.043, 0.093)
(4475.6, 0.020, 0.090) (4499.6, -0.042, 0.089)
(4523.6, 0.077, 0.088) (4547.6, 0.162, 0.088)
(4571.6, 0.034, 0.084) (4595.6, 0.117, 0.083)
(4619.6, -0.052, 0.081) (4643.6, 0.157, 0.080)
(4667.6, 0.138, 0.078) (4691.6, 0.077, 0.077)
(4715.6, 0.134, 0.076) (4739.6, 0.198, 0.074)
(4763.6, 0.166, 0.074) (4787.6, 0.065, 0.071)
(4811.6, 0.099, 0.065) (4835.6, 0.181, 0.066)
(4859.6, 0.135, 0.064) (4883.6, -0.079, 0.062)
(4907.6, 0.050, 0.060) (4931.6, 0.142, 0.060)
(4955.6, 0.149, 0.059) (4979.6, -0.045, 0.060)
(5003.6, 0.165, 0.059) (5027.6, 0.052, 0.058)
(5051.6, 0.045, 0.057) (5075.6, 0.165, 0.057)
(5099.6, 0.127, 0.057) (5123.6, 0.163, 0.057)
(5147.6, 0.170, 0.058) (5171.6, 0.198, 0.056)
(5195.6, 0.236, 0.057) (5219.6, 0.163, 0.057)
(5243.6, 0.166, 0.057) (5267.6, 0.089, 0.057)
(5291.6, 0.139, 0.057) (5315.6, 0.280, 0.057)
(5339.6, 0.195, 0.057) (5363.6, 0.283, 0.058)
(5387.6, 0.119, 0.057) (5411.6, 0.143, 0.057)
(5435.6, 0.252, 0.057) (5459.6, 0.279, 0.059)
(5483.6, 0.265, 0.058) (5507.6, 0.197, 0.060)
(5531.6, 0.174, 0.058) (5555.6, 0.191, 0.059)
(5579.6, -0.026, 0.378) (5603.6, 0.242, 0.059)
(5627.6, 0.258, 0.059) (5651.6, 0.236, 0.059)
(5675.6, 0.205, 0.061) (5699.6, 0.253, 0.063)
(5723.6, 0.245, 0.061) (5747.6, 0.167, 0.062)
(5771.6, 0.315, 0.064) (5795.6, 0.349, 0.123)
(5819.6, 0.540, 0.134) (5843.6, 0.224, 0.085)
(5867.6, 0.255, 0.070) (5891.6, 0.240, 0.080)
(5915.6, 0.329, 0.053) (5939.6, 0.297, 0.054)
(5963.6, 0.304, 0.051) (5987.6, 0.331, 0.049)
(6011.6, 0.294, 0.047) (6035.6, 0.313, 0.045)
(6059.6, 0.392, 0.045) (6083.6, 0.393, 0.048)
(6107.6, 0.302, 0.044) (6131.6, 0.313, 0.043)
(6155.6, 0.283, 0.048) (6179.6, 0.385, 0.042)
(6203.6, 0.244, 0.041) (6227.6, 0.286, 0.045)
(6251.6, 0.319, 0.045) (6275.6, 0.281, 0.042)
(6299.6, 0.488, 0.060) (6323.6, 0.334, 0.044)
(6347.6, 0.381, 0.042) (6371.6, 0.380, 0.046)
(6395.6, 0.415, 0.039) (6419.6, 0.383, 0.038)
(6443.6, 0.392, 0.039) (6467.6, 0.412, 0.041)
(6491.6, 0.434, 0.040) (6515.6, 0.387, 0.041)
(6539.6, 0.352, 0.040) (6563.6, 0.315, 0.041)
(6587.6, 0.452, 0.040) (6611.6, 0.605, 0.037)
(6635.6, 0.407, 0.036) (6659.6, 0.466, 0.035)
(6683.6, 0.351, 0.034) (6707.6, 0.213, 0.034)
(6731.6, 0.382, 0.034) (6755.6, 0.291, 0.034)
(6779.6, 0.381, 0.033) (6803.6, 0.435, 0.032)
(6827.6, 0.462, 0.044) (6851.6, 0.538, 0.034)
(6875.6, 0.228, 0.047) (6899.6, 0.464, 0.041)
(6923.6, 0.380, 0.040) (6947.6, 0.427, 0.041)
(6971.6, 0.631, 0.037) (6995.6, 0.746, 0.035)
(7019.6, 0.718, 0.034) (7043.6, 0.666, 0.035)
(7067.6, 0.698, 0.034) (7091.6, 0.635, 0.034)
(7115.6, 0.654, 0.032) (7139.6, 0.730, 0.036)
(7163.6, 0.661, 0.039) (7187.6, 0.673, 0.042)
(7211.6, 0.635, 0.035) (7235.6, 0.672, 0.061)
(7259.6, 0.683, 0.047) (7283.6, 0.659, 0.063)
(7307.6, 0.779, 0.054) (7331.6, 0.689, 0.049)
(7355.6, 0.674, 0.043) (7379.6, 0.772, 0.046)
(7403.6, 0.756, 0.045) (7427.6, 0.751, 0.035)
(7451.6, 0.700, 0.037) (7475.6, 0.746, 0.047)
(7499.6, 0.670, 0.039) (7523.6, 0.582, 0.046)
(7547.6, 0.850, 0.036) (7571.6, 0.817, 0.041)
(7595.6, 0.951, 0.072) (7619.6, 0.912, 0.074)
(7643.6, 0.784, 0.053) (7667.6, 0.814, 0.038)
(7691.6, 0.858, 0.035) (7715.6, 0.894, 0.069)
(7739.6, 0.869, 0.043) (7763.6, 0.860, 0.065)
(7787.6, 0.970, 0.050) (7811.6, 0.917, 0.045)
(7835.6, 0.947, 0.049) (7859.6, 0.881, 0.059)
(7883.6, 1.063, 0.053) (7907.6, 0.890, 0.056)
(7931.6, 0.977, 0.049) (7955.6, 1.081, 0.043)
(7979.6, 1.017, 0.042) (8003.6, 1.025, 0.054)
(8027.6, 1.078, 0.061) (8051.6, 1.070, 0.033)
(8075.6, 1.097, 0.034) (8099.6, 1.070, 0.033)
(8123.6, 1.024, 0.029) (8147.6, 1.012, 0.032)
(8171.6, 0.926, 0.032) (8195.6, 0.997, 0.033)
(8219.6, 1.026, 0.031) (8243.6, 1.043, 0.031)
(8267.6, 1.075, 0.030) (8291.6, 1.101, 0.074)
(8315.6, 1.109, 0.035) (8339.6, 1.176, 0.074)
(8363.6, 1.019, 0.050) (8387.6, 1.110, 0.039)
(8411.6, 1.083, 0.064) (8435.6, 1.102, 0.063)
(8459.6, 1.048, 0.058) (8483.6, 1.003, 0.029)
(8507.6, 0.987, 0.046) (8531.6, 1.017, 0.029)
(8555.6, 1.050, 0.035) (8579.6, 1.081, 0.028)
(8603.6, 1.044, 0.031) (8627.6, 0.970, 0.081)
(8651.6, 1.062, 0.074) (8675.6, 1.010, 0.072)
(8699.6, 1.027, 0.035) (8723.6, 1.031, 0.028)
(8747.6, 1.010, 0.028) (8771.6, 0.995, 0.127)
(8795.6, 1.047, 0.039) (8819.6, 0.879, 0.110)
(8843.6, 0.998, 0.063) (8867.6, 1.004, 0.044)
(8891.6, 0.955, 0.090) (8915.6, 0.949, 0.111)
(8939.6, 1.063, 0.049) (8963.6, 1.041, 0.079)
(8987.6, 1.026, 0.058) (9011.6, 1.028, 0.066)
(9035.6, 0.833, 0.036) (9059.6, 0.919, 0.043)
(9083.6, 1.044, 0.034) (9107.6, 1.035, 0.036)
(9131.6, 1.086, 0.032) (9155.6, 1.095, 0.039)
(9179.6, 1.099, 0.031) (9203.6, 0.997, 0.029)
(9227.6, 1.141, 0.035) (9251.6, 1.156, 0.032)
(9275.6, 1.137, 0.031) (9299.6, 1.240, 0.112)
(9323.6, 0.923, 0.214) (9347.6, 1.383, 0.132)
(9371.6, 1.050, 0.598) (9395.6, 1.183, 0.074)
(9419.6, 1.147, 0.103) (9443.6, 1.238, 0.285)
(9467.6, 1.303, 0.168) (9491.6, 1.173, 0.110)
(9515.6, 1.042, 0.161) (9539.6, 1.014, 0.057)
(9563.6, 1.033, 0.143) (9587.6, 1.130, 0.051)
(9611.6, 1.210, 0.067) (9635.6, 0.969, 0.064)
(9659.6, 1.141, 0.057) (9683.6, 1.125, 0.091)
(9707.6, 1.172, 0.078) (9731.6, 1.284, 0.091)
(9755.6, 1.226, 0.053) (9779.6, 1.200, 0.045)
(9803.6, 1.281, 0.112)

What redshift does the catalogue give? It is 0.747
